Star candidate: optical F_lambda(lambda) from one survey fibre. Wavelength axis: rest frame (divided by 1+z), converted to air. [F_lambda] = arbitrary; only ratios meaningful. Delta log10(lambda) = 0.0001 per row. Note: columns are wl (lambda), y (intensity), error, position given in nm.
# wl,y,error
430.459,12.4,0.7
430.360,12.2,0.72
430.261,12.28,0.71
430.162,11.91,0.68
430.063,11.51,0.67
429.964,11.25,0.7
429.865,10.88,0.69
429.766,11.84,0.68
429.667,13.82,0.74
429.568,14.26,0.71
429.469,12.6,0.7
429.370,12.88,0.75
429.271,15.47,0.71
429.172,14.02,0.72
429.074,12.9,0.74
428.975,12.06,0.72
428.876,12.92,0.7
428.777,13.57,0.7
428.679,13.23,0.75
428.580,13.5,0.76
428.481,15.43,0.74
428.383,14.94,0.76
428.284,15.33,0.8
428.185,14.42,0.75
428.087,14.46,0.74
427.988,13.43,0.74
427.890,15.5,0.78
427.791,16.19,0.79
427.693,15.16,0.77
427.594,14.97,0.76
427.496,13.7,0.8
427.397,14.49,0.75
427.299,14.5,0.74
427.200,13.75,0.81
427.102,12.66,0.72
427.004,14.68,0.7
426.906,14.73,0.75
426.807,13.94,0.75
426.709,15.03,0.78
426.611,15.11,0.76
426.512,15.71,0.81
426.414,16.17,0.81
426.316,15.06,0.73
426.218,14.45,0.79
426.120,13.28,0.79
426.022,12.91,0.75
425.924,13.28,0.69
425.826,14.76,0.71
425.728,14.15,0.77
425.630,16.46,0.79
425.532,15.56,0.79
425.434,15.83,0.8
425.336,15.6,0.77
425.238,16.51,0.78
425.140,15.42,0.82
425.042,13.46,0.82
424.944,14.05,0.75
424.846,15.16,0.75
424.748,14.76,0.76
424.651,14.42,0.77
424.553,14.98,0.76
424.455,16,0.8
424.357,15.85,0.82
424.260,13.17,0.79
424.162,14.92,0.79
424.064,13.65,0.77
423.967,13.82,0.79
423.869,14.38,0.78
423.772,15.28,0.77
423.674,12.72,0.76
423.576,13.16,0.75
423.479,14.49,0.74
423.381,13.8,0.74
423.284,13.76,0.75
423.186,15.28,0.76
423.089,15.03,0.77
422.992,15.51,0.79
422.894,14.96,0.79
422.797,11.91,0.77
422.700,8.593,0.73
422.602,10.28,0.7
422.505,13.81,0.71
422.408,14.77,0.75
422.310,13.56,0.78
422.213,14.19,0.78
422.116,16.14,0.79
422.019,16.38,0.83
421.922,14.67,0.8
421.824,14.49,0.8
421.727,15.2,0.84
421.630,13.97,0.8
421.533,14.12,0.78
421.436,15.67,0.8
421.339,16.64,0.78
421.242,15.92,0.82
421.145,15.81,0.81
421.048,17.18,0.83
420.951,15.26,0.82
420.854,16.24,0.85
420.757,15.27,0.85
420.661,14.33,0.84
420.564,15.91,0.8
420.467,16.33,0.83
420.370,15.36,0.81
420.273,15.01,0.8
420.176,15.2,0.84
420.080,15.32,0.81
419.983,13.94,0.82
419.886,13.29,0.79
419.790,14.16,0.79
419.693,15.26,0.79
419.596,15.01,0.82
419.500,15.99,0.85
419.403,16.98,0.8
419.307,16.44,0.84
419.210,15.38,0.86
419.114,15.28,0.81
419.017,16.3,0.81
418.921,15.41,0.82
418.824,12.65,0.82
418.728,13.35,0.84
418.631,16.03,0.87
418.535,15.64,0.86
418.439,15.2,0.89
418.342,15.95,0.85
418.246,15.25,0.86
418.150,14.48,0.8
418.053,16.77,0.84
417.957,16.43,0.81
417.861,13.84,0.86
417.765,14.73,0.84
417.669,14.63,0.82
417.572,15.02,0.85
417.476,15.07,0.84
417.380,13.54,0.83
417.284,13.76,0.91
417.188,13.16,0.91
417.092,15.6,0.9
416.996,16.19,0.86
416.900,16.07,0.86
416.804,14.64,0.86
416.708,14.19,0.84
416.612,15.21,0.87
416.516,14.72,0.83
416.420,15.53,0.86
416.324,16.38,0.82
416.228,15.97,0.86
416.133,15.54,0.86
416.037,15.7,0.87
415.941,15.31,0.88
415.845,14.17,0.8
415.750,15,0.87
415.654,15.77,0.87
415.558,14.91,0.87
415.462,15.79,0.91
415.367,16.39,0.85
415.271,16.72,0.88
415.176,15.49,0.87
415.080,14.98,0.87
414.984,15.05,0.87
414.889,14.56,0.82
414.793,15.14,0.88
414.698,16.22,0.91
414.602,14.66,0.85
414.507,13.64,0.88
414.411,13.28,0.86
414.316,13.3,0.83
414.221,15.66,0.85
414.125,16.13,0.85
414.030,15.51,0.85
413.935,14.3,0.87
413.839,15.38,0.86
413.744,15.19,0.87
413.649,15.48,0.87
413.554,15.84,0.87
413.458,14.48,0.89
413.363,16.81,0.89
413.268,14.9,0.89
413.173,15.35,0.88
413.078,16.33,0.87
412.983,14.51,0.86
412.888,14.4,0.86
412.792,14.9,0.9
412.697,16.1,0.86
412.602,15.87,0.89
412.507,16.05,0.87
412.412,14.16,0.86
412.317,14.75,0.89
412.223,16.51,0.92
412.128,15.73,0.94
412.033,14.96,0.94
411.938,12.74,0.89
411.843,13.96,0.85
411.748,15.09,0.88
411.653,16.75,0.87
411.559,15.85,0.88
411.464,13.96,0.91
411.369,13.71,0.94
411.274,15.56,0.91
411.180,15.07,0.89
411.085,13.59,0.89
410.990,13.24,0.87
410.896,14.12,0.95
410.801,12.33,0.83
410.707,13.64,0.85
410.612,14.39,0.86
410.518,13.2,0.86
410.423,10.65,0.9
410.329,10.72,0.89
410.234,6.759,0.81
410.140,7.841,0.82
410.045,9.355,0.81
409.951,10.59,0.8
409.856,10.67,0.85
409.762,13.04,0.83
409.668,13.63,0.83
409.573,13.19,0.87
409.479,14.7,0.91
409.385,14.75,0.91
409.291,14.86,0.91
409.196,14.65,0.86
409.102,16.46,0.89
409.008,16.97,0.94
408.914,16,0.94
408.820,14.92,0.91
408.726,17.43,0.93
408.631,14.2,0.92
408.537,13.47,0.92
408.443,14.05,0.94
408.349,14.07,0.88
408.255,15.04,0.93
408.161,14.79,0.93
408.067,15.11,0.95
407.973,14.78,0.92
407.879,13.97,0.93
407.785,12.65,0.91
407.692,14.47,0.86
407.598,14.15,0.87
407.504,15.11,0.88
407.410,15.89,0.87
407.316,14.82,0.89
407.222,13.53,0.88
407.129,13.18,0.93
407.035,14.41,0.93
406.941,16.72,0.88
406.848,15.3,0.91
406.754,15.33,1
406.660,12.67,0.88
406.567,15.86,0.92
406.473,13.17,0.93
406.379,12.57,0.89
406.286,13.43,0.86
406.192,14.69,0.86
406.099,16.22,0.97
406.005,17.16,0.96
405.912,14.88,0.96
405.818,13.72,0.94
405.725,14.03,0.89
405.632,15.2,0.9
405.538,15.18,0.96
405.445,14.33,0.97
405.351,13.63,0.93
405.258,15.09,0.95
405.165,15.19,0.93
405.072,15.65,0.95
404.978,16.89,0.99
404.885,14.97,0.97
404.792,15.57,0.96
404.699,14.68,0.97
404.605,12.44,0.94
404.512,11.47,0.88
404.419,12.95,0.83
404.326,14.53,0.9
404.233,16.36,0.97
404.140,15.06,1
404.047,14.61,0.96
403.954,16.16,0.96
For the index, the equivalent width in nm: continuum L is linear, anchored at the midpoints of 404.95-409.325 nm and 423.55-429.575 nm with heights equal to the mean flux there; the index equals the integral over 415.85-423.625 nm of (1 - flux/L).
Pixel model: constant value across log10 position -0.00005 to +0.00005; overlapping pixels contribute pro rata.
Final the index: -0.187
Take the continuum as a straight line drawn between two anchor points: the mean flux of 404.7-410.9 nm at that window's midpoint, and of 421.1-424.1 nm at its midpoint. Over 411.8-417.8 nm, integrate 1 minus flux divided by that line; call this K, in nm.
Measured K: -0.40 nm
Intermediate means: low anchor 14.1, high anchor 14.3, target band 15.1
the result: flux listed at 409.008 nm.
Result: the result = 16.97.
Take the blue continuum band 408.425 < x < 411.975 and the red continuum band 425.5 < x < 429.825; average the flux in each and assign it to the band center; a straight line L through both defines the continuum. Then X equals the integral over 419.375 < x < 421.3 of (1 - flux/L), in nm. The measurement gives -0.19 nm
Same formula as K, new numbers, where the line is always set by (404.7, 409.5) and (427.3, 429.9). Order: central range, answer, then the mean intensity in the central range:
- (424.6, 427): -0.13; 14.8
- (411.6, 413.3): -0.07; 15.2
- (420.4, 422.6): -0.14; 15.2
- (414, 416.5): -0.13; 15.3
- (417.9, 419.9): -0.14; 15.3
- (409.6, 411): 0.30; 11.6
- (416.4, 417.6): -0.03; 14.8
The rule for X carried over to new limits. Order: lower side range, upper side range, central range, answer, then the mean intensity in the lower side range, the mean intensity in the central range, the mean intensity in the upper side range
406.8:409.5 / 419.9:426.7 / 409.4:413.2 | 0.28 nm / 14.8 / 13.7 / 14.7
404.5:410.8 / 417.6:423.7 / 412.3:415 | -0.13 nm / 14.1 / 15.1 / 14.8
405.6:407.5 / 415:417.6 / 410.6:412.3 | 0.05 nm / 14.6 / 14.5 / 15.2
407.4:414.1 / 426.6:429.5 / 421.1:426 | -0.11 nm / 14.3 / 14.5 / 14.2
